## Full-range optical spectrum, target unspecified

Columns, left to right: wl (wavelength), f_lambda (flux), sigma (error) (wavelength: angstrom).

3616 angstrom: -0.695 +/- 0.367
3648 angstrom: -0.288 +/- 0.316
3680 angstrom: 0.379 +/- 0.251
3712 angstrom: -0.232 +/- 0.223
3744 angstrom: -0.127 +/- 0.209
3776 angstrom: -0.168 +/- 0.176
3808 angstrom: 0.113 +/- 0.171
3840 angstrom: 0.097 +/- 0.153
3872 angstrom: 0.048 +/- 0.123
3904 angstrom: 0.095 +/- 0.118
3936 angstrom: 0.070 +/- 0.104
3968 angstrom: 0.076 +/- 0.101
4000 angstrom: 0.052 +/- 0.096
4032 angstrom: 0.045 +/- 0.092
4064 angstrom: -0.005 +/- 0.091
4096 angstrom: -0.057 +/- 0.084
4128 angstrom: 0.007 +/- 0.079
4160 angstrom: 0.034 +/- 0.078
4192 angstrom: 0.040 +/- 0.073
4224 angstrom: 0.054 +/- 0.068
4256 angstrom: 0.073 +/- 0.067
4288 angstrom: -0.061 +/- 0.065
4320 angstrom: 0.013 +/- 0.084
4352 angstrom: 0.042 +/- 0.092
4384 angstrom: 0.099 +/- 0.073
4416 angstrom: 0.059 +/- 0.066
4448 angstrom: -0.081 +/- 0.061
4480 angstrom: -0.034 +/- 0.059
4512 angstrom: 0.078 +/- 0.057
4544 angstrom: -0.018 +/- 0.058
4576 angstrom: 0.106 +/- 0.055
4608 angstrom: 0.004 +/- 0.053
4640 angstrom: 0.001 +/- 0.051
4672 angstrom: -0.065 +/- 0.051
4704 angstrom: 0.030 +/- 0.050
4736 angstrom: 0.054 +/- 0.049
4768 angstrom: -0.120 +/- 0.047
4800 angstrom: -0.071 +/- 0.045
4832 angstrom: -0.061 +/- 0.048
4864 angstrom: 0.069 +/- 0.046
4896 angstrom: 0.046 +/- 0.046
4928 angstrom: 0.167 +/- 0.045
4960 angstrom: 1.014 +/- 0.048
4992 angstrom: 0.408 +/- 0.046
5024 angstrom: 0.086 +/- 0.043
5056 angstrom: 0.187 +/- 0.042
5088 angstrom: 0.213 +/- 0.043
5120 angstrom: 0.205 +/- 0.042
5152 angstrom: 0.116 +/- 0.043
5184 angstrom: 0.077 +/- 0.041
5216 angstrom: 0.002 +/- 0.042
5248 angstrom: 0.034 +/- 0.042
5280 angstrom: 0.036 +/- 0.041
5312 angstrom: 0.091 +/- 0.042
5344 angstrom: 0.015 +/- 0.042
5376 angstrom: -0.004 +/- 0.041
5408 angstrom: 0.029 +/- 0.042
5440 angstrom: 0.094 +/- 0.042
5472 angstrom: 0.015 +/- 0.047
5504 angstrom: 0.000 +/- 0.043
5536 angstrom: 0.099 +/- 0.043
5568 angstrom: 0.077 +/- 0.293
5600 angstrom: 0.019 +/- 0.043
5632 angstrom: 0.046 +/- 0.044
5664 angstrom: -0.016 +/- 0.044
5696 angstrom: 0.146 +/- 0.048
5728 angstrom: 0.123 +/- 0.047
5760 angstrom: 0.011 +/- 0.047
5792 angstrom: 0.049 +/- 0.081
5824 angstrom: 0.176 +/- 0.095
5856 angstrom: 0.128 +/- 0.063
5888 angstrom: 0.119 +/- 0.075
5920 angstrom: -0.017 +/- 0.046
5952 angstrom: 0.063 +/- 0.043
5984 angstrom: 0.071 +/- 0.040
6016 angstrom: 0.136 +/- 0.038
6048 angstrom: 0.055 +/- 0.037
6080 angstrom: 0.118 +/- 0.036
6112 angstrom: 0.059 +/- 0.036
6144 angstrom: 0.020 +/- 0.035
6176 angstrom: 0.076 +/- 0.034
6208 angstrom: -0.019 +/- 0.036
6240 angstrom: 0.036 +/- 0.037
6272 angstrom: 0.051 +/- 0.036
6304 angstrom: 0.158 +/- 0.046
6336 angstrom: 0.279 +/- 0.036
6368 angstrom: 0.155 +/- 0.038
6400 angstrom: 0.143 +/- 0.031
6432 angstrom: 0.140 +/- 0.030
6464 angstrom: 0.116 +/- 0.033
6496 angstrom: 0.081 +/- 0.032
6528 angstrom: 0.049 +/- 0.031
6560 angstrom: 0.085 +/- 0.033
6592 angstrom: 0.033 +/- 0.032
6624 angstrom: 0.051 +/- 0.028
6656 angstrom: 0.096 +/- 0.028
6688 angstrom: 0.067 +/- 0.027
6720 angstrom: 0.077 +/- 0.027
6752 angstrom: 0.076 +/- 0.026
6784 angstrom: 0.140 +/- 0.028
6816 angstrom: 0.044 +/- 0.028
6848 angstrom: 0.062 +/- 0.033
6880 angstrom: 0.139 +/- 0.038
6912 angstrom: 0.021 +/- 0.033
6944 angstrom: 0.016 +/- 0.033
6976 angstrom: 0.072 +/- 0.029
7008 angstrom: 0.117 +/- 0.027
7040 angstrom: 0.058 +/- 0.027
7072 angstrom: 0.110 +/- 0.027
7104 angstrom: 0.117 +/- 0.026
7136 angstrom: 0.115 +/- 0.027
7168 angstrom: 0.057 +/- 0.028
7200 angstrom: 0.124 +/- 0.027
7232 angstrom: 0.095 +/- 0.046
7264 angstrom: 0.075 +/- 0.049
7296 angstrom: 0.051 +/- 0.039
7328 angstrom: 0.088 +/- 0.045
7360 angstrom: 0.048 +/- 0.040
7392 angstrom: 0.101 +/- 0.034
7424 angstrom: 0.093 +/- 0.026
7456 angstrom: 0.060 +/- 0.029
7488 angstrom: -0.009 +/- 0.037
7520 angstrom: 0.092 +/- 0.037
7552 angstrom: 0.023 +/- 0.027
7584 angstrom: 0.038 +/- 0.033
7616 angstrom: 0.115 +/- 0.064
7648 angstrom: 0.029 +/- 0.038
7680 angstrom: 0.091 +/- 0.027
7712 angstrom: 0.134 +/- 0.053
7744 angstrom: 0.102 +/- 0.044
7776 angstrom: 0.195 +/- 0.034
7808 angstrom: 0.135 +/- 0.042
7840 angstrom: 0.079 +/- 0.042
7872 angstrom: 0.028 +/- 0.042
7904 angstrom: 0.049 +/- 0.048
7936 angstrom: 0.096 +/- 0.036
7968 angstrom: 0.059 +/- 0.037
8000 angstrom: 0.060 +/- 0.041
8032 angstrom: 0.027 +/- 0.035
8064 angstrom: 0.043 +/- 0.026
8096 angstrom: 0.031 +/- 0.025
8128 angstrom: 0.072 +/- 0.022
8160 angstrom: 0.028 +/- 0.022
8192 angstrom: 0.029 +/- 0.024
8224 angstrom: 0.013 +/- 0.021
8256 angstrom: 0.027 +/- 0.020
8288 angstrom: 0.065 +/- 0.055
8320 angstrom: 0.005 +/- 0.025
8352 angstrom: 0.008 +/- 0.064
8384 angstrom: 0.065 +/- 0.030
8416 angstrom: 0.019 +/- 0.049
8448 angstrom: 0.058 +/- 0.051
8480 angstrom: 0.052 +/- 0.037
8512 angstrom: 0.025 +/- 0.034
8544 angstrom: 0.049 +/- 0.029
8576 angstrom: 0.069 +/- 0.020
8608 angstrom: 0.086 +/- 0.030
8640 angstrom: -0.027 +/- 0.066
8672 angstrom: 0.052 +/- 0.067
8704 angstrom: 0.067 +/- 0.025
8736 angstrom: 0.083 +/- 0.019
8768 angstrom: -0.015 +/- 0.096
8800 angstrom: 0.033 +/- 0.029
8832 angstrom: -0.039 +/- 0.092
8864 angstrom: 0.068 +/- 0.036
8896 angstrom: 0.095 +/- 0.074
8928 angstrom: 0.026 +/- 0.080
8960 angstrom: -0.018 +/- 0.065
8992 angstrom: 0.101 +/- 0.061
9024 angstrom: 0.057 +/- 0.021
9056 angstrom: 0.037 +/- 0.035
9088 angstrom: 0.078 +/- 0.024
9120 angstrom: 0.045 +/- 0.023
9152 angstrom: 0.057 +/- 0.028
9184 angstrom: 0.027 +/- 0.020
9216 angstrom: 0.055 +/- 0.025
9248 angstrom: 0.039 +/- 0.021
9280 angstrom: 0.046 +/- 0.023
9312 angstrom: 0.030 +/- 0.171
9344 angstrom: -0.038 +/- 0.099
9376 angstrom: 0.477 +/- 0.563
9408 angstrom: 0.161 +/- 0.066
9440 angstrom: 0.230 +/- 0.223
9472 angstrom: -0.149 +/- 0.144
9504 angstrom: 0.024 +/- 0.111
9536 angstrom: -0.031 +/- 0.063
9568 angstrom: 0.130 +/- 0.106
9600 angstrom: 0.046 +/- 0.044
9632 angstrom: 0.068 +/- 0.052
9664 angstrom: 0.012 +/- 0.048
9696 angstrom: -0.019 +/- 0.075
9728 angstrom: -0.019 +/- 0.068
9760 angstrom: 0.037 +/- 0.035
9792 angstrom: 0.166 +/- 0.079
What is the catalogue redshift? 3.08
